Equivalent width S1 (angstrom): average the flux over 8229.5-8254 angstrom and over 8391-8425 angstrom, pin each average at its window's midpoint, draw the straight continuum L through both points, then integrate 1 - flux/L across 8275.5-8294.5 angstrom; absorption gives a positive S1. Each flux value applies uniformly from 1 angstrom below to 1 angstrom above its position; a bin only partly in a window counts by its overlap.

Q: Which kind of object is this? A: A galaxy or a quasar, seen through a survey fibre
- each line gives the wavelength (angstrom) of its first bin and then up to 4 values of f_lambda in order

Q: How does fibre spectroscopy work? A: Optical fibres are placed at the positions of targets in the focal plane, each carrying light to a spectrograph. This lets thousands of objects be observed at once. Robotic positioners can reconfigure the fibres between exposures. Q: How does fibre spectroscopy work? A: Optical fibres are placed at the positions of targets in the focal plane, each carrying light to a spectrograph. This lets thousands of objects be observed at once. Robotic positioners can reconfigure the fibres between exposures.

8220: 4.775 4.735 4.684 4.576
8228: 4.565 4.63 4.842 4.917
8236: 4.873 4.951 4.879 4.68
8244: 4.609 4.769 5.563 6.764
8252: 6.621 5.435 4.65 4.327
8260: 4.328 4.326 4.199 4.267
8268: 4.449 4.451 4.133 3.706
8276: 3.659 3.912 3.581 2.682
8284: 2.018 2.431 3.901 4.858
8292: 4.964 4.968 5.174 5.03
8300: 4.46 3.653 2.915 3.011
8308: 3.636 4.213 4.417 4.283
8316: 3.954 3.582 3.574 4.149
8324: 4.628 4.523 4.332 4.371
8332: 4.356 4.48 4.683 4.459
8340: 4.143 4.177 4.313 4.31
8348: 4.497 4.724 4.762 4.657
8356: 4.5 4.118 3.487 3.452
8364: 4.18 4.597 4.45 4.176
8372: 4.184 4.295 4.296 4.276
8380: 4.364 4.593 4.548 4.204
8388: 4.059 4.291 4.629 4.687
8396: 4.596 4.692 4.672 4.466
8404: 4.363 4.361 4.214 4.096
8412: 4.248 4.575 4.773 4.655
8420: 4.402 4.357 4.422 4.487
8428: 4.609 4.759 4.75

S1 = 5.1 angstrom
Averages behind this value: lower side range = 5.2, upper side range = 4.48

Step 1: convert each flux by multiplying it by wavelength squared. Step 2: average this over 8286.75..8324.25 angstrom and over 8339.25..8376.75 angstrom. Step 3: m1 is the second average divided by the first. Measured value 1.04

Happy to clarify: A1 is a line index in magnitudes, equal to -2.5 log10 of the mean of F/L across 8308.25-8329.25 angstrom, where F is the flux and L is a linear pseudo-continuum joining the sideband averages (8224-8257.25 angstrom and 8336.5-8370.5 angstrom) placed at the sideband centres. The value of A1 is 0.10 mag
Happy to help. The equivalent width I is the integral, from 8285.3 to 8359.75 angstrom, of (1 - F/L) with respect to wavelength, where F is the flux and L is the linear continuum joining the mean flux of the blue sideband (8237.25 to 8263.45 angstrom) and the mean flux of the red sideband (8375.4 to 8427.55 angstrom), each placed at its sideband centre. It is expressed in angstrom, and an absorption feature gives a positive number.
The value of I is 8.0 angstrom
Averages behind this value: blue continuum 5.06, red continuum 4.44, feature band 4.25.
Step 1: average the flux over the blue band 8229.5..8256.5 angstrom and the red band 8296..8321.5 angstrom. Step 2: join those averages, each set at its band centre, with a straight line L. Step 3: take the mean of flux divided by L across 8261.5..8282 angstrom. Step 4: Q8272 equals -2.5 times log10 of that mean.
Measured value 0.16 mag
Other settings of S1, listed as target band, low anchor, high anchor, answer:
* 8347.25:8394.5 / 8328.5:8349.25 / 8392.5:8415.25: 1.0 angstrom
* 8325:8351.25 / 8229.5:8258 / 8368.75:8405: 1.4 angstrom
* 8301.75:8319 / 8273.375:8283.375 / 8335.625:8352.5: 0.8 angstrom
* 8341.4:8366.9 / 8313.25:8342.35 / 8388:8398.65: 0.4 angstrom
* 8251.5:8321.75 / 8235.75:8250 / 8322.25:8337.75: 9.8 angstrom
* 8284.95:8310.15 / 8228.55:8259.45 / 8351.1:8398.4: 3.6 angstrom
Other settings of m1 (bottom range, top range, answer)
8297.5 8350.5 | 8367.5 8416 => 1.07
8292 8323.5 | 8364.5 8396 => 1.09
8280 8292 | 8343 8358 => 1.36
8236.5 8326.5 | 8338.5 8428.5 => 1.04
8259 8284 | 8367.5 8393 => 1.14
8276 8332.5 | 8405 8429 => 1.15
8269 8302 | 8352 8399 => 1.11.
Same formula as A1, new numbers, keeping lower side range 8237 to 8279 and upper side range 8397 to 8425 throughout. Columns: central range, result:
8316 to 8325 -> 0.16 mag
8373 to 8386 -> 0.03 mag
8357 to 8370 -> 0.12 mag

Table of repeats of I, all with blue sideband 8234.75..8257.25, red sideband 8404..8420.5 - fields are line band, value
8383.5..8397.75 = 0.3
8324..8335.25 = 0.9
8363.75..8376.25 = 0.8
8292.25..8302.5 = 0.5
